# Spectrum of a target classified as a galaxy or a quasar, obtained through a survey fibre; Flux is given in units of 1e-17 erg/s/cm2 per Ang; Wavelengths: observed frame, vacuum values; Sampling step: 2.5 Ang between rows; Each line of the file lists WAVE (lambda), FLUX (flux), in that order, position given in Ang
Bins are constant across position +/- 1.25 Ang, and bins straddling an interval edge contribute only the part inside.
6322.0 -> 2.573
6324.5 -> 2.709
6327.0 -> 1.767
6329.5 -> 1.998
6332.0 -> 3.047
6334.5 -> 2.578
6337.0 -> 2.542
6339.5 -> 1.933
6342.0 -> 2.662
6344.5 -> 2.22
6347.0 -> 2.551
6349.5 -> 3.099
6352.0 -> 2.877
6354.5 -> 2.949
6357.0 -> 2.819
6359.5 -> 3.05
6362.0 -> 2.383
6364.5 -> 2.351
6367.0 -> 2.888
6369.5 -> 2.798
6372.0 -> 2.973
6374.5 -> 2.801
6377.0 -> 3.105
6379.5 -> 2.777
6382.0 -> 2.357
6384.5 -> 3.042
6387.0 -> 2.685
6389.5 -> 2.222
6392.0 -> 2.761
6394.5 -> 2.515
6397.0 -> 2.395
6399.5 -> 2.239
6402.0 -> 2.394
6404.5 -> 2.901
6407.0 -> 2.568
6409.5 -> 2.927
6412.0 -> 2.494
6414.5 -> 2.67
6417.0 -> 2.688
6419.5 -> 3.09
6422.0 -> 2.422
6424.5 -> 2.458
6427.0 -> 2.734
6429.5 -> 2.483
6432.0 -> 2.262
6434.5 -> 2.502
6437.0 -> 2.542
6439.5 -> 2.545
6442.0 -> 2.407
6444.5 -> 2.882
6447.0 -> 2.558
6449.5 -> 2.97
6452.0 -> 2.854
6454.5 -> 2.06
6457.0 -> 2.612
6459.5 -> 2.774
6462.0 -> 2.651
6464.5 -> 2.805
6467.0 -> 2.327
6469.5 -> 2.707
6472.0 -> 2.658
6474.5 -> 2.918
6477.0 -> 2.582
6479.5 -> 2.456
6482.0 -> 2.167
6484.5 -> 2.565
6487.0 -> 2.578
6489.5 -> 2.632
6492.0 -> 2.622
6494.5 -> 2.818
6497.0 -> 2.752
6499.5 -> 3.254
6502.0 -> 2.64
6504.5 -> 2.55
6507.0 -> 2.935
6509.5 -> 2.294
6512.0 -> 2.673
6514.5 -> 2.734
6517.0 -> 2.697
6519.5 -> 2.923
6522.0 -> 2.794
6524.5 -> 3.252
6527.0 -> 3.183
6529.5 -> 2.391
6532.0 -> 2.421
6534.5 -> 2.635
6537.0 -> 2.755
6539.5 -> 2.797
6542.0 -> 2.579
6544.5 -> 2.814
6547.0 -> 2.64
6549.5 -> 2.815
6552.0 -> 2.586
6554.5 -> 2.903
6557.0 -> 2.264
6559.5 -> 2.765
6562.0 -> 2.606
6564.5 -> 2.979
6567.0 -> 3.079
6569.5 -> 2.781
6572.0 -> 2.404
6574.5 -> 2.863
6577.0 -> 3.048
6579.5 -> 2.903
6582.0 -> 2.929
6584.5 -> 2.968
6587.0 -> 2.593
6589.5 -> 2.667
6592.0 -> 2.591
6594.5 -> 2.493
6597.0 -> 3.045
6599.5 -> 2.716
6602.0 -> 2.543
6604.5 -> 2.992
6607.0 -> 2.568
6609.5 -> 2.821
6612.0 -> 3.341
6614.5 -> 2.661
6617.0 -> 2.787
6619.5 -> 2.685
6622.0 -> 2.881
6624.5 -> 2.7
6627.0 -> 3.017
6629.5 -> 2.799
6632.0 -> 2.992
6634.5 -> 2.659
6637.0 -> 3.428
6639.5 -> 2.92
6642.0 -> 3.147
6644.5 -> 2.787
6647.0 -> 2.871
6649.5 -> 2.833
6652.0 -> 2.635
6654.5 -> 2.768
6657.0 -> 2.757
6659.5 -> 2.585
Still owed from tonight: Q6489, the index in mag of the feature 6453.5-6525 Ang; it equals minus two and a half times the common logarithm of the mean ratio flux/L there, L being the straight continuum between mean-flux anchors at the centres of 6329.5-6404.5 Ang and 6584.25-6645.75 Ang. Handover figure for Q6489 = 0.03 mag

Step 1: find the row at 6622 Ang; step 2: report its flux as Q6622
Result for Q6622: 2.881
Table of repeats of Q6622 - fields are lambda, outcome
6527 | 3.183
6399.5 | 2.239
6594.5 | 2.493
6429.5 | 2.483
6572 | 2.404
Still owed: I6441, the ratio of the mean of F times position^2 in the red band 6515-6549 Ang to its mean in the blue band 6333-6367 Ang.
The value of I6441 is 1.1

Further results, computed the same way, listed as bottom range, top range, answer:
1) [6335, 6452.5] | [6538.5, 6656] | 1.13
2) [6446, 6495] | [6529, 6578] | 1.06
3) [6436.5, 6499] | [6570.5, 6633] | 1.11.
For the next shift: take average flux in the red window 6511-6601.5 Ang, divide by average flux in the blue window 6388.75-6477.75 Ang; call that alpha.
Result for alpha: 1.1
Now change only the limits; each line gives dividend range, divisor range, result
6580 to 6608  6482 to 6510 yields 1.02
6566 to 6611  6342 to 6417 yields 1.04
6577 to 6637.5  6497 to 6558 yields 1.03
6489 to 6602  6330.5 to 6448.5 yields 1.04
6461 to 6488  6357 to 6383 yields 0.94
